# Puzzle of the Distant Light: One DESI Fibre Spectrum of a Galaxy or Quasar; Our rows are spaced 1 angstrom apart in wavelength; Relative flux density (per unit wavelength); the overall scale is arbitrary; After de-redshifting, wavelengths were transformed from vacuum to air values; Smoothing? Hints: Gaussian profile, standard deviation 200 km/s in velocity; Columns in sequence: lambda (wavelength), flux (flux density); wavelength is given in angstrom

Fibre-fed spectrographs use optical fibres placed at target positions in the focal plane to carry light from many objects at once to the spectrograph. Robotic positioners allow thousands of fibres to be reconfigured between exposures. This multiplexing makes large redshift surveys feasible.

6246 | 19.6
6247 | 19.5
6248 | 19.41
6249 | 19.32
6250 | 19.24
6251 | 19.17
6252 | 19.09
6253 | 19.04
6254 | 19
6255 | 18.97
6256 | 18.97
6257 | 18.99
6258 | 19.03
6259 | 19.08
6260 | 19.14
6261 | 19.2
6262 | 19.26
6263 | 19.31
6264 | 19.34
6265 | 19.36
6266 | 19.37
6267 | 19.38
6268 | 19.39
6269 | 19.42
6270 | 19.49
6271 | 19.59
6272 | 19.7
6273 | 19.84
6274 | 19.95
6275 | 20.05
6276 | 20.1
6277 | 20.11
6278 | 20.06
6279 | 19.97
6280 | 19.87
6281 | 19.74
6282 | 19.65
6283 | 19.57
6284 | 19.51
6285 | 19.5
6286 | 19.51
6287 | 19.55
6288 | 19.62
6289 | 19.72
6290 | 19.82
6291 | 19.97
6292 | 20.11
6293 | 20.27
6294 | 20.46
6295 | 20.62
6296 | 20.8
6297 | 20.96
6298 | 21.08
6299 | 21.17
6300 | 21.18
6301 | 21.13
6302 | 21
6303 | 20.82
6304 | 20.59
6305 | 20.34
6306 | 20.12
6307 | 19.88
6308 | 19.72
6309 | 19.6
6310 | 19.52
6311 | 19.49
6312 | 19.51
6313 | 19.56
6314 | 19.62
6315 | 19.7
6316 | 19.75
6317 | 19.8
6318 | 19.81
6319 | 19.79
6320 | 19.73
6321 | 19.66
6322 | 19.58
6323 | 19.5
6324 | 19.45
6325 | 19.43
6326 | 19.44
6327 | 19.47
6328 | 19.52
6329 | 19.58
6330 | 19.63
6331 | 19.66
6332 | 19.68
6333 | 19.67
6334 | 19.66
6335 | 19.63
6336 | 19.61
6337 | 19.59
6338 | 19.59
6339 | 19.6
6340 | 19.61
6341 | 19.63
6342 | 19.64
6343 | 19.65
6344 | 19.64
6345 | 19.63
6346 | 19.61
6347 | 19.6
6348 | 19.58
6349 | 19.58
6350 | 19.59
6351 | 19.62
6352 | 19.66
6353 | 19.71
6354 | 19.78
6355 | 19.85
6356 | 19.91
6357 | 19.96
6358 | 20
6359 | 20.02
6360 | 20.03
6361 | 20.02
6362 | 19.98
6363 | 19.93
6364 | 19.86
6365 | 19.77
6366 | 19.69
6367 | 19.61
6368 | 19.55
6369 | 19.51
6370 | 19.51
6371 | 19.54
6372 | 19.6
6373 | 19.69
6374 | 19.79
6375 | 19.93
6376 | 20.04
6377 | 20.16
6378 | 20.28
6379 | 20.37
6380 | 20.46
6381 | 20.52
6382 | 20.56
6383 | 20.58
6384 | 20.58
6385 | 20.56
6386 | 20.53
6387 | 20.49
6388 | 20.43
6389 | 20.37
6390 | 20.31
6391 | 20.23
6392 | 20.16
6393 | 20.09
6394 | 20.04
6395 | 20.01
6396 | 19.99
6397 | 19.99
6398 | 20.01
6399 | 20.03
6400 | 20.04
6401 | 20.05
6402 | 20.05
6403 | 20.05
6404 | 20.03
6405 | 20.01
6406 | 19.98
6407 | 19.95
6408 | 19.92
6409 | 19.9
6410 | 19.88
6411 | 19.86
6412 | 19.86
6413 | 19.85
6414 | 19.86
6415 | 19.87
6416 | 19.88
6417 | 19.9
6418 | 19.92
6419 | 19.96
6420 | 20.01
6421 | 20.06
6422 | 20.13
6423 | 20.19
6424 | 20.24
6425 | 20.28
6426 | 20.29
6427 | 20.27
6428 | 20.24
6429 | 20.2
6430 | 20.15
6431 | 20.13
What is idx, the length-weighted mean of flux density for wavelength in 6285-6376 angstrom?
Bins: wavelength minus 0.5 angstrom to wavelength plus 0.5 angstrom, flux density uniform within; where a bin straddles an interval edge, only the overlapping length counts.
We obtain 19.8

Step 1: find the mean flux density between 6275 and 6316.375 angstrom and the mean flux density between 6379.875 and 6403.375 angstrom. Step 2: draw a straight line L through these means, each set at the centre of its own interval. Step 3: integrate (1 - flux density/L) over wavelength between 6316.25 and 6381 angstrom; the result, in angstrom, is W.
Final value 1.4 angstrom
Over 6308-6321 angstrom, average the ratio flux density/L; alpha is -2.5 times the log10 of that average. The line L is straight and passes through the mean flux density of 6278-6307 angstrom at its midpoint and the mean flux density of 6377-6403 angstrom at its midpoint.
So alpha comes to 0.03 mag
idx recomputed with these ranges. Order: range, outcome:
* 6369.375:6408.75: 20.1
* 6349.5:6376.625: 19.8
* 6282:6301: 20.2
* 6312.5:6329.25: 19.6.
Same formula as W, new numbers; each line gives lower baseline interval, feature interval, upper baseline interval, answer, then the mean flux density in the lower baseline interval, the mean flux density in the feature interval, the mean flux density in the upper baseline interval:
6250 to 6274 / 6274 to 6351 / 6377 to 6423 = -1.11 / 19.3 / 19.9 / 20.1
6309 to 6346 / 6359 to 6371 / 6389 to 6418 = 0.02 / 19.6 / 19.8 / 20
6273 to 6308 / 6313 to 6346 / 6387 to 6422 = 0.84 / 20.2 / 19.6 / 20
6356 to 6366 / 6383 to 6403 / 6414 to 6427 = -0.21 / 19.9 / 20.2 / 20.1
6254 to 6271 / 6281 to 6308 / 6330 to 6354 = -1.19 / 19.2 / 20.2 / 19.6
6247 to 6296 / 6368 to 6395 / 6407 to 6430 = -0.33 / 19.6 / 20.2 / 20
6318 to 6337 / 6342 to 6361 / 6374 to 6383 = 0.16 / 19.6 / 19.8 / 20.3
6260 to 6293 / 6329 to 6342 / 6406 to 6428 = 0.12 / 19.7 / 19.6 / 20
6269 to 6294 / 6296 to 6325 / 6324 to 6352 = -0.55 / 19.8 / 20.1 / 19.6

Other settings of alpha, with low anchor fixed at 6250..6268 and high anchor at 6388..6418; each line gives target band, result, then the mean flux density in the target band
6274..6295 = -0.03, 19.9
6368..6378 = 0.00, 19.8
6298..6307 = -0.07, 20.8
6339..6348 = 0.00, 19.6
